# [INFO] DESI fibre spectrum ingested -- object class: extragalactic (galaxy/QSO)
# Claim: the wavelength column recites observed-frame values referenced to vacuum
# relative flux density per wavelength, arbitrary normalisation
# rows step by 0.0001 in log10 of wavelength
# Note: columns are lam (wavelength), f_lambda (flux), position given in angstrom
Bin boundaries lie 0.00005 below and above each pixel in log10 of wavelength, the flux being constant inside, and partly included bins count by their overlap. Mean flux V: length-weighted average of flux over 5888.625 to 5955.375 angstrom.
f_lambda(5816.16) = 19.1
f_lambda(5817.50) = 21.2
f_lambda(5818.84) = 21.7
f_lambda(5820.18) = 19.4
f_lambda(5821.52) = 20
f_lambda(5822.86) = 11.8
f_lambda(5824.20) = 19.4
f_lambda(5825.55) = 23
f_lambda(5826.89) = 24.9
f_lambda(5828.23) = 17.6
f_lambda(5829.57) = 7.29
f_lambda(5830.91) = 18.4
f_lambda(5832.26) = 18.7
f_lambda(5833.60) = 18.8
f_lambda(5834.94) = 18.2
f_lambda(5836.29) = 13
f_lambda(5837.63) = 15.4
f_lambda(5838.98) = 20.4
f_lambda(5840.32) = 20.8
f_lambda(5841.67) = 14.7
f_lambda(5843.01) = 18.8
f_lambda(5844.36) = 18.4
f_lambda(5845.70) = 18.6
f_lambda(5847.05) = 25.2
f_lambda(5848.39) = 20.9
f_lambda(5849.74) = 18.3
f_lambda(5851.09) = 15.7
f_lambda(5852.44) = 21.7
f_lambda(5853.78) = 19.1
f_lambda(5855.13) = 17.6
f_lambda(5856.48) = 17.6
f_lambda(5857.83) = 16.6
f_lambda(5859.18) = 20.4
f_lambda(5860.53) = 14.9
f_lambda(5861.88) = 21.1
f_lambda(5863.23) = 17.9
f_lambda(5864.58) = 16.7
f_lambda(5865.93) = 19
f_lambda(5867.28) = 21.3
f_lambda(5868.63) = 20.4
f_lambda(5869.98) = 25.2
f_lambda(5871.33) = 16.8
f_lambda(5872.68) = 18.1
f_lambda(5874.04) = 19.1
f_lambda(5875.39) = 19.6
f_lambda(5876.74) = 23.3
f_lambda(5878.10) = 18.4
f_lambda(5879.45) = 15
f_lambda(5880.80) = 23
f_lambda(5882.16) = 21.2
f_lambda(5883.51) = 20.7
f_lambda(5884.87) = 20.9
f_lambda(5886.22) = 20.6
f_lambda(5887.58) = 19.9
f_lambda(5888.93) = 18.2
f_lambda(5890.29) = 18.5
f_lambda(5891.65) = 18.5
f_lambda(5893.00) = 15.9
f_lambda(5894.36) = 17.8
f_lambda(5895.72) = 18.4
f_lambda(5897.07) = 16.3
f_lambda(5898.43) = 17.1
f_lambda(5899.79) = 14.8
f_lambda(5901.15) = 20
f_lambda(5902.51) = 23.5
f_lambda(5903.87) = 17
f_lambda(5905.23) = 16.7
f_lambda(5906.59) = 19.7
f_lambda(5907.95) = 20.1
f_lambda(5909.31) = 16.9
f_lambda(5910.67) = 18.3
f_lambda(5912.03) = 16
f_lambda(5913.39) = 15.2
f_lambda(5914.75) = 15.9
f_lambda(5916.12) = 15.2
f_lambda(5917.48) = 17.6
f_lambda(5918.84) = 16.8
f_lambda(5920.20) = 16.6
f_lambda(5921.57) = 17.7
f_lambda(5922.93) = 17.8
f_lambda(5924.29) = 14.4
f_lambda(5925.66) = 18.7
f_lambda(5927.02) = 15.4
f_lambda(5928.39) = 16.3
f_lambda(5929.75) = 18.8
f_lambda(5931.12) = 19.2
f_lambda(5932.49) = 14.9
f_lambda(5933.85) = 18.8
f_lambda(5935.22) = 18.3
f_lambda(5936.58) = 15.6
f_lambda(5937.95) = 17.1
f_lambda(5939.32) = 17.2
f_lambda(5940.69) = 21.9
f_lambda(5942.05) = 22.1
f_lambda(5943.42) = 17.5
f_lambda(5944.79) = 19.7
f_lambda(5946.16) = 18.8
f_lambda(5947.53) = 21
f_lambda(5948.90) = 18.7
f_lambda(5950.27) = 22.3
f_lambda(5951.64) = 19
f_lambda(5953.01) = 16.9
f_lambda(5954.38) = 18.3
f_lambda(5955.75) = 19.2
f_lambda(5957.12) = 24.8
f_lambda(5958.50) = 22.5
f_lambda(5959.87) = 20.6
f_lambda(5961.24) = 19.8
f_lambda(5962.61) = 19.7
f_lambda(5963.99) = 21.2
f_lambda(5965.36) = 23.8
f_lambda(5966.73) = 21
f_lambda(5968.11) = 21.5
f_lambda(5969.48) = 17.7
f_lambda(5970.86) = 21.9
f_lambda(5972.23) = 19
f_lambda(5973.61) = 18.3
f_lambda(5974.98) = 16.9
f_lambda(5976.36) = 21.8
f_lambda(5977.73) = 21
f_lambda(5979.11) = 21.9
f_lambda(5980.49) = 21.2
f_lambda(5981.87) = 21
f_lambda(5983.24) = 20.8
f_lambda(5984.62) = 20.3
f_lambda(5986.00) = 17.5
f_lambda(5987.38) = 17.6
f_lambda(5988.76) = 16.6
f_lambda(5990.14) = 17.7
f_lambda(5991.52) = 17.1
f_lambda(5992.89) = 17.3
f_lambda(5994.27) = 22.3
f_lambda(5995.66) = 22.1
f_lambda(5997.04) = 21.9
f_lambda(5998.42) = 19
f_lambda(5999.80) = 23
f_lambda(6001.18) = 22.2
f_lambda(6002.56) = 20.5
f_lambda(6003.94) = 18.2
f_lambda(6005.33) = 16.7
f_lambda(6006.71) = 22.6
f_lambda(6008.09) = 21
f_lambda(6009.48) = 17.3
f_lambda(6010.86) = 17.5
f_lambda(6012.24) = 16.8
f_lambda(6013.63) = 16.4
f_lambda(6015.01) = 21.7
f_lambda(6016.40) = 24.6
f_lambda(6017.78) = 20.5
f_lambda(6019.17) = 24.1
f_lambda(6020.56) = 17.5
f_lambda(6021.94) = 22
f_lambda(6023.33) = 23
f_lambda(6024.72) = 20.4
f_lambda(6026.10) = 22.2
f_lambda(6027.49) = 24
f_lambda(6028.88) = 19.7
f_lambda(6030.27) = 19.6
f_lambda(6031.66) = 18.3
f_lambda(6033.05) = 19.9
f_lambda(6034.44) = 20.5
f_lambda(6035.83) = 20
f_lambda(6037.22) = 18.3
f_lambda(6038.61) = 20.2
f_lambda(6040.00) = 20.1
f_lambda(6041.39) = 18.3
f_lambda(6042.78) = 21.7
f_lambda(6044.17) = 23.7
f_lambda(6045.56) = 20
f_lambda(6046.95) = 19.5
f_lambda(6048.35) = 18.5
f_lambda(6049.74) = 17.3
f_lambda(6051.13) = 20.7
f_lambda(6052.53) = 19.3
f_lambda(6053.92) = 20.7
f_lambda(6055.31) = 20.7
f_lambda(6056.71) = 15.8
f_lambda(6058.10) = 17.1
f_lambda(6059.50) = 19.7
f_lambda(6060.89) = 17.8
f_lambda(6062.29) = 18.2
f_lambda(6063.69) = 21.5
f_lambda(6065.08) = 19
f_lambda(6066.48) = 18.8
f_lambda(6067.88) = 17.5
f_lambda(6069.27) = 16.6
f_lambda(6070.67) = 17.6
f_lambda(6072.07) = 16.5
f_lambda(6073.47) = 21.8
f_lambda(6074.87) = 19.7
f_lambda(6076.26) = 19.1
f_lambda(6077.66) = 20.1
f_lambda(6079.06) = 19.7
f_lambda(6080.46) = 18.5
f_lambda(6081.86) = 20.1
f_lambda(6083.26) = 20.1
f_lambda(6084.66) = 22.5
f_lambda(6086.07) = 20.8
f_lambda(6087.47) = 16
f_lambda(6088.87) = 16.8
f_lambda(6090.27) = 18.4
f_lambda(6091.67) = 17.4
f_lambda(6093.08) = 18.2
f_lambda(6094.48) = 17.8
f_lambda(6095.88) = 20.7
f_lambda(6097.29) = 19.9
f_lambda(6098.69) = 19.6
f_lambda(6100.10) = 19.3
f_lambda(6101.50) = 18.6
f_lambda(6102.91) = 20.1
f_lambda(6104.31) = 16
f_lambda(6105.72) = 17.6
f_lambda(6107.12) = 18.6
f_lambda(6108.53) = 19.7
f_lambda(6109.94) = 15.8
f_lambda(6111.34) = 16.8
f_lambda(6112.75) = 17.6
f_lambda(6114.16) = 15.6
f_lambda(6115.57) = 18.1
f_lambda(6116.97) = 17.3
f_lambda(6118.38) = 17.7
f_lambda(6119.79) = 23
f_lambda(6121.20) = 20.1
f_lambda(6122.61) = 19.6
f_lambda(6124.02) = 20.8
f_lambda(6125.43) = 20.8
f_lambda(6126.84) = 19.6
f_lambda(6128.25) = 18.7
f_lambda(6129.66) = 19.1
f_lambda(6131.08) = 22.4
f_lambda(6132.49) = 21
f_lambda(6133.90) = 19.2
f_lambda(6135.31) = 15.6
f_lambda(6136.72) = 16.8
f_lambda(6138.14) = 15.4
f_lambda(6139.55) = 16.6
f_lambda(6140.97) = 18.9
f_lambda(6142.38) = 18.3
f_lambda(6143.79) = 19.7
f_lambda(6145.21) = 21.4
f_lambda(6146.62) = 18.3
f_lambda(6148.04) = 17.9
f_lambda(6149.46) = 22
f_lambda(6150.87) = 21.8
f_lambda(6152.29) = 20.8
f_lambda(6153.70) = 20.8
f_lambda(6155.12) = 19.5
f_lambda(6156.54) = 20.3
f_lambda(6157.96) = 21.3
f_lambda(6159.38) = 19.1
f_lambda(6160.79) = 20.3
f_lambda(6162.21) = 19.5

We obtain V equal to 17.9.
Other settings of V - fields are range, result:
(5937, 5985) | 20.2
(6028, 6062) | 19.5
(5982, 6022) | 19.7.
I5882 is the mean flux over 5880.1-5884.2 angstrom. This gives 21.6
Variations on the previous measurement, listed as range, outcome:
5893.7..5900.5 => 16.9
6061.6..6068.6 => 19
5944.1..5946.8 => 19.2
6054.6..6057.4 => 18.3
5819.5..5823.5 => 17.1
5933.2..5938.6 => 17.4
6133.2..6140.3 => 16.7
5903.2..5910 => 18.1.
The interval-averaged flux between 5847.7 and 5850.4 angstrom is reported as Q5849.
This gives 19.7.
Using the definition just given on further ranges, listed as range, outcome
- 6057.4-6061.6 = 18.2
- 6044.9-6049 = 19.3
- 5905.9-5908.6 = 19.9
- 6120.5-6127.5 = 20.2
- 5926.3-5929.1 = 16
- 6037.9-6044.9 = 20.8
